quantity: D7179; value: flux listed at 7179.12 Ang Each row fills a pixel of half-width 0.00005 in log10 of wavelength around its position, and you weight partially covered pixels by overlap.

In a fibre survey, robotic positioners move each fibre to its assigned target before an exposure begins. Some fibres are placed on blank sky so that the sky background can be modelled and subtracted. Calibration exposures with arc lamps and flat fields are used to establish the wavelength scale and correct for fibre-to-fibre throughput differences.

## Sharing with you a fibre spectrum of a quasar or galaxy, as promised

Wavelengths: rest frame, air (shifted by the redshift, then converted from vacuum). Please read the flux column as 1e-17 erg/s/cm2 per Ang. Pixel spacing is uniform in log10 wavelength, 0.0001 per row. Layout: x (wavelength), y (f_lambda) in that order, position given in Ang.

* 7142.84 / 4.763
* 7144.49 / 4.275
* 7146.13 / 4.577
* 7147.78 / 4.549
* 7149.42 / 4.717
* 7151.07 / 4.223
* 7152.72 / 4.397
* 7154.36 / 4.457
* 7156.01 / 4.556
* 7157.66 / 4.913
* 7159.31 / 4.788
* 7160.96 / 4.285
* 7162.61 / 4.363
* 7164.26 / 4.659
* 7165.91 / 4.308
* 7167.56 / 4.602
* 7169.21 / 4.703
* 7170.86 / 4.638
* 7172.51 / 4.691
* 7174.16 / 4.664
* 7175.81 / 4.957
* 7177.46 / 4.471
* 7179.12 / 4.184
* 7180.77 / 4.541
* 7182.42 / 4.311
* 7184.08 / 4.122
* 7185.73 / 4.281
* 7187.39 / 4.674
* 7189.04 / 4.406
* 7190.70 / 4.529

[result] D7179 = 4.184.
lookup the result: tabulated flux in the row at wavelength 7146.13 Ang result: 4.577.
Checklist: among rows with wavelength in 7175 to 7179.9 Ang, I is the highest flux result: 4.957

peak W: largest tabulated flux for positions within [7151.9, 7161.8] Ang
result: 4.913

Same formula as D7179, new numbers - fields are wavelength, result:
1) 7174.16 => 4.664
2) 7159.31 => 4.788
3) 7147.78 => 4.549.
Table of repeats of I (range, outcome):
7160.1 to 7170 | 4.703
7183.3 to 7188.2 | 4.674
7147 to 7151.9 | 4.717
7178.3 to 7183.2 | 4.541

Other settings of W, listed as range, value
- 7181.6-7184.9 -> 4.311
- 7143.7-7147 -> 4.577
